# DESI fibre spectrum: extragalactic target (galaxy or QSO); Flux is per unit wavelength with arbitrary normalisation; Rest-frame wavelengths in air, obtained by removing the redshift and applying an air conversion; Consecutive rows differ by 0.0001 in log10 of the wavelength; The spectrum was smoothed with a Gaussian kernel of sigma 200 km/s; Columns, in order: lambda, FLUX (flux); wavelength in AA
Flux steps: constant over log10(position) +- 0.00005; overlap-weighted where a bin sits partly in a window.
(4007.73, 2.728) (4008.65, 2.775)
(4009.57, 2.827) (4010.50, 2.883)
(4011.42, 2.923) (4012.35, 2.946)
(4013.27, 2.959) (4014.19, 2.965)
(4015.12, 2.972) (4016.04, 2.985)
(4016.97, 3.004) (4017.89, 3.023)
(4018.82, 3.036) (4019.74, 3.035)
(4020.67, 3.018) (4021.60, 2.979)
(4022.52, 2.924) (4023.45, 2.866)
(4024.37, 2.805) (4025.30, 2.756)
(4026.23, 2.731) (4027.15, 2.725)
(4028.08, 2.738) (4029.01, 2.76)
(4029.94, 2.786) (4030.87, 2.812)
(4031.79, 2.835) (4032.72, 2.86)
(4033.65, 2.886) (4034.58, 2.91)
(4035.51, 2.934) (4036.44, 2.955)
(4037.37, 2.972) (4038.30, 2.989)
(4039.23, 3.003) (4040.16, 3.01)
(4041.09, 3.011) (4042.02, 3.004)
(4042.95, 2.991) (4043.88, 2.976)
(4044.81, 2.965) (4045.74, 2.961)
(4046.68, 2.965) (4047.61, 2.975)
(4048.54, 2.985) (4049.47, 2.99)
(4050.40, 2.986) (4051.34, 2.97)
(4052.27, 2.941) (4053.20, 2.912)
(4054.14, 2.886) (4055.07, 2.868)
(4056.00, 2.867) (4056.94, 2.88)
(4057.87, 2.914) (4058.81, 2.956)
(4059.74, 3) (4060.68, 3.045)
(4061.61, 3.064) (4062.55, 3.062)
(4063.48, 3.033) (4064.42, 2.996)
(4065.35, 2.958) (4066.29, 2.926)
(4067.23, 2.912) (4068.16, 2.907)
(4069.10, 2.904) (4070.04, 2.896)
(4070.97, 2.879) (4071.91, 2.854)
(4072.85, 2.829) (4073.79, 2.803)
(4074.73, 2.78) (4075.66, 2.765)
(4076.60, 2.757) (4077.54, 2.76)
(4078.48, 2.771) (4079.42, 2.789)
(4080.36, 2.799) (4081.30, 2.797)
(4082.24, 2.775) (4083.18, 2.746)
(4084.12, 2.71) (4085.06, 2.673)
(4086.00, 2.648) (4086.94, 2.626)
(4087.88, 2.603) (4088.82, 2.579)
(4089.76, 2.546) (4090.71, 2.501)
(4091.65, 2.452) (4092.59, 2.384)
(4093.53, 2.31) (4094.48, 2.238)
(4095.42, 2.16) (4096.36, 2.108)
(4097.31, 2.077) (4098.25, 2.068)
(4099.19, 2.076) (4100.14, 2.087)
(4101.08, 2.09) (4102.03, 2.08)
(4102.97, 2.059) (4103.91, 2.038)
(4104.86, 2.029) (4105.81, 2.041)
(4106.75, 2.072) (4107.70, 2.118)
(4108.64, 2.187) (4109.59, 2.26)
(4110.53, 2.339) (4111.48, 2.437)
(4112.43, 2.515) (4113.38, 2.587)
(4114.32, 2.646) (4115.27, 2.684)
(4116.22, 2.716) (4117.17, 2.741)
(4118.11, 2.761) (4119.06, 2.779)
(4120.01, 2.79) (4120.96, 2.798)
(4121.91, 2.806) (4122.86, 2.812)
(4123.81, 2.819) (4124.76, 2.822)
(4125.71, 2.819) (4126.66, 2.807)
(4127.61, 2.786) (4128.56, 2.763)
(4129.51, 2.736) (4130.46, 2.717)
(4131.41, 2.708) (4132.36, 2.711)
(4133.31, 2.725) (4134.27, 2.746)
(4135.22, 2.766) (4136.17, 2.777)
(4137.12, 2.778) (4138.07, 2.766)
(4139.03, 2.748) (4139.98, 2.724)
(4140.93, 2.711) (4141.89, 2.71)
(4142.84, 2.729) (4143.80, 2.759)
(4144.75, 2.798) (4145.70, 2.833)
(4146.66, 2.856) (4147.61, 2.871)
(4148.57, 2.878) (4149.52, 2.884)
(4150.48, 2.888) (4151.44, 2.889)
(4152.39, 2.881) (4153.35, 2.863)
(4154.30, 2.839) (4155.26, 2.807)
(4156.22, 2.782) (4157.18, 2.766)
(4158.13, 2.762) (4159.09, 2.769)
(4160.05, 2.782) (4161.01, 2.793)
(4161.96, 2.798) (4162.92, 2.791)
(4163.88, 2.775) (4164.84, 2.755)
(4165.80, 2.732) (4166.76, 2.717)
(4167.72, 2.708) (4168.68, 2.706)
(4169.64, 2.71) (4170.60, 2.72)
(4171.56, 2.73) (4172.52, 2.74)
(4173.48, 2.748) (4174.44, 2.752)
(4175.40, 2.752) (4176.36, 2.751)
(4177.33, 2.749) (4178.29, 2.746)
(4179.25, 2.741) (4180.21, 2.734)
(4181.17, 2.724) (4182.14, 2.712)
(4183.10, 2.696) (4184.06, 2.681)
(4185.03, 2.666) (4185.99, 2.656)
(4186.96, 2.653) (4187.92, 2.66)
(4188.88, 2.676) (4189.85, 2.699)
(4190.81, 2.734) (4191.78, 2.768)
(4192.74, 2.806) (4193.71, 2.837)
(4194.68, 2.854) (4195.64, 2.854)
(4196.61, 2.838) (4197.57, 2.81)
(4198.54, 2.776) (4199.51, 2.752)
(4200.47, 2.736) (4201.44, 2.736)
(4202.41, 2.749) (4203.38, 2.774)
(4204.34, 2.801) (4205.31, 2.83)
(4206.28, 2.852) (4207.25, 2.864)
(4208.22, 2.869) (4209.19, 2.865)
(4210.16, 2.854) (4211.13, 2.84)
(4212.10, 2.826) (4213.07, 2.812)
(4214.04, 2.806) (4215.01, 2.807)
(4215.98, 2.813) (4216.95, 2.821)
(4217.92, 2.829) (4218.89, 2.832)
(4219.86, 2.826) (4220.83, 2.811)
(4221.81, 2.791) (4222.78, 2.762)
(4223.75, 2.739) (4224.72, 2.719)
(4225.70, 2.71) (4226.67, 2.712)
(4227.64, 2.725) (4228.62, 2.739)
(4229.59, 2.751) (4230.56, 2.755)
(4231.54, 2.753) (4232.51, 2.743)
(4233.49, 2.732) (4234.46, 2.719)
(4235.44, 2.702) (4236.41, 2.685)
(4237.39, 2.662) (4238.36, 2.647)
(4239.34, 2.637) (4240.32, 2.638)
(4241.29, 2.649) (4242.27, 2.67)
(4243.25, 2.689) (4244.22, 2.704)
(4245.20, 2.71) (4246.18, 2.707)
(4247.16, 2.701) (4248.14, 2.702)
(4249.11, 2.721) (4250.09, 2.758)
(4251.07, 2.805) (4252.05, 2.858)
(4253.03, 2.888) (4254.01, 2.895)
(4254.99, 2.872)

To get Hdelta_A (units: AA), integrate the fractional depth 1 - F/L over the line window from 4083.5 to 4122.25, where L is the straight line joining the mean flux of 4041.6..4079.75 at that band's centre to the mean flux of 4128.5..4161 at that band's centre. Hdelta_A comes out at 6.1 AA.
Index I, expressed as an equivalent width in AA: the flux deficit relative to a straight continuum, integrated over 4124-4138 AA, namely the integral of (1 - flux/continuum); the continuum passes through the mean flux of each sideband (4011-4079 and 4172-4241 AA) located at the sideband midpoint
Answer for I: 0.3 AA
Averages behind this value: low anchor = 2.92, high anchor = 2.76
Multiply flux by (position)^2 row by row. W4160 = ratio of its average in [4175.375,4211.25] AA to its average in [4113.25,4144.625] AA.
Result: 1.0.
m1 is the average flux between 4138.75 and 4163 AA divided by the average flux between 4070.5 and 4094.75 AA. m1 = 1.05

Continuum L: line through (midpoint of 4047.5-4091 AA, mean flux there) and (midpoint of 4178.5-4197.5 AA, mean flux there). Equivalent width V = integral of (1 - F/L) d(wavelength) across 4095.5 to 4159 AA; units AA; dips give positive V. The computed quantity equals 4.3 AA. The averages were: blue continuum 2.85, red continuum 2.74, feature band 2.61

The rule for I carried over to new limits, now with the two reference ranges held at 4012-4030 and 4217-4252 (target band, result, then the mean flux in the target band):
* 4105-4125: 2.0 AA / 2.55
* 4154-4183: 0.3 AA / 2.75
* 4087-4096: 1.3 AA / 2.43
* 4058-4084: -0.1 AA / 2.88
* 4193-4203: -0.1 AA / 2.79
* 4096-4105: 2.4 AA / 2.07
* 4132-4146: 0.3 AA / 2.75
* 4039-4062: -0.7 AA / 2.96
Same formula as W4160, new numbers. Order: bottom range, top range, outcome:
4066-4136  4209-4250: 1.13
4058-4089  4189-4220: 1.05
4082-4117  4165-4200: 1.21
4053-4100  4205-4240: 1.10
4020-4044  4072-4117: 0.87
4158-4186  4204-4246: 1.03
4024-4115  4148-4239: 1.09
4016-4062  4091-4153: 0.91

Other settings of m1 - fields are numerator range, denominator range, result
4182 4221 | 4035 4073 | 0.94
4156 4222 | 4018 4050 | 0.95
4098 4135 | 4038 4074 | 0.85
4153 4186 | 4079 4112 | 1.17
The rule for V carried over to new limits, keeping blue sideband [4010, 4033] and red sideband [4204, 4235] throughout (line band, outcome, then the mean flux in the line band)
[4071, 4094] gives 1.4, 2.68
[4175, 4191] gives 0.6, 2.71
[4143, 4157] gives -0.1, 2.84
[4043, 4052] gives -0.3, 2.97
